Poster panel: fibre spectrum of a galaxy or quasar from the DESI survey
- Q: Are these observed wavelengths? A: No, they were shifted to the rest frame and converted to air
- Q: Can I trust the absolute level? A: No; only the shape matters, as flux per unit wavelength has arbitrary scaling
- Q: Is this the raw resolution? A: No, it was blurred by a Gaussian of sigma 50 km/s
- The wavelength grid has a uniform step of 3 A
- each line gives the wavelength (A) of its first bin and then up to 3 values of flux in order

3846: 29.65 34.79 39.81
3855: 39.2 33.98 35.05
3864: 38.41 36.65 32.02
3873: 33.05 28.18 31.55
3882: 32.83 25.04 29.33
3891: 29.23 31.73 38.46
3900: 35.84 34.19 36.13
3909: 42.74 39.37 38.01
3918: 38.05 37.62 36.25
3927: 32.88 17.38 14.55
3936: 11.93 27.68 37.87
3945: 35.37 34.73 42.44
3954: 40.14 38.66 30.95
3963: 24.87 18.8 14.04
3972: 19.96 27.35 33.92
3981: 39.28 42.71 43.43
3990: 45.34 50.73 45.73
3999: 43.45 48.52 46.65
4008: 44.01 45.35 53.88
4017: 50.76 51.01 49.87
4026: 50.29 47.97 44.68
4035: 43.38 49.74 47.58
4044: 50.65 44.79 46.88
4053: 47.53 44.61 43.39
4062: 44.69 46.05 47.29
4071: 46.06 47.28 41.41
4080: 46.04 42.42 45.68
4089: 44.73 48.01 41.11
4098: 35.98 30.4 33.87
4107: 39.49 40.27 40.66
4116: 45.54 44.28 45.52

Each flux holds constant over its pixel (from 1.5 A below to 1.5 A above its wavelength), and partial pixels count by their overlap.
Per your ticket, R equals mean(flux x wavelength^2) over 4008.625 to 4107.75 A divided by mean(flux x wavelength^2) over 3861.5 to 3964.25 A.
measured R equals 1.48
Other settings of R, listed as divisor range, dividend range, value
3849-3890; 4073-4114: 1.38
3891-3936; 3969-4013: 1.28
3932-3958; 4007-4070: 1.57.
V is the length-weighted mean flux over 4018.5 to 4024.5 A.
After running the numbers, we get 50.4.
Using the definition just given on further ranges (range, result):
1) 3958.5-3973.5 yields 21.7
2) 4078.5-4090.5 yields 44.7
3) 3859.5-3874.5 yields 35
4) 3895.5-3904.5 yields 36.2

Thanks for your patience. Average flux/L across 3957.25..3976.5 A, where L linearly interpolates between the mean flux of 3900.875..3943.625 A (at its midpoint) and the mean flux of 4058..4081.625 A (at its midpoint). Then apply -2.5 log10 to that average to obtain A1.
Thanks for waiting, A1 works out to 0.45 mag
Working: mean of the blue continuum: 31.8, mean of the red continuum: 45.3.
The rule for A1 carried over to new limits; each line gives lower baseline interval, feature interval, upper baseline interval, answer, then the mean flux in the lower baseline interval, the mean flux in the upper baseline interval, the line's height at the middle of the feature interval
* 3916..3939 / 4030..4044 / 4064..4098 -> -0.18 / 27.2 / 44.7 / 39.7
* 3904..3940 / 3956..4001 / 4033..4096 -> 0.07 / 31.1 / 45.7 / 36.9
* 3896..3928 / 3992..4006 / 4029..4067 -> -0.09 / 37.3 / 46.3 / 43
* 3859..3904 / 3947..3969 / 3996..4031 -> 0.30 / 32.8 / 48.2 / 41.7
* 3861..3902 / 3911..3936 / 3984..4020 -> 0.22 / 32.6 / 47.1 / 37.6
